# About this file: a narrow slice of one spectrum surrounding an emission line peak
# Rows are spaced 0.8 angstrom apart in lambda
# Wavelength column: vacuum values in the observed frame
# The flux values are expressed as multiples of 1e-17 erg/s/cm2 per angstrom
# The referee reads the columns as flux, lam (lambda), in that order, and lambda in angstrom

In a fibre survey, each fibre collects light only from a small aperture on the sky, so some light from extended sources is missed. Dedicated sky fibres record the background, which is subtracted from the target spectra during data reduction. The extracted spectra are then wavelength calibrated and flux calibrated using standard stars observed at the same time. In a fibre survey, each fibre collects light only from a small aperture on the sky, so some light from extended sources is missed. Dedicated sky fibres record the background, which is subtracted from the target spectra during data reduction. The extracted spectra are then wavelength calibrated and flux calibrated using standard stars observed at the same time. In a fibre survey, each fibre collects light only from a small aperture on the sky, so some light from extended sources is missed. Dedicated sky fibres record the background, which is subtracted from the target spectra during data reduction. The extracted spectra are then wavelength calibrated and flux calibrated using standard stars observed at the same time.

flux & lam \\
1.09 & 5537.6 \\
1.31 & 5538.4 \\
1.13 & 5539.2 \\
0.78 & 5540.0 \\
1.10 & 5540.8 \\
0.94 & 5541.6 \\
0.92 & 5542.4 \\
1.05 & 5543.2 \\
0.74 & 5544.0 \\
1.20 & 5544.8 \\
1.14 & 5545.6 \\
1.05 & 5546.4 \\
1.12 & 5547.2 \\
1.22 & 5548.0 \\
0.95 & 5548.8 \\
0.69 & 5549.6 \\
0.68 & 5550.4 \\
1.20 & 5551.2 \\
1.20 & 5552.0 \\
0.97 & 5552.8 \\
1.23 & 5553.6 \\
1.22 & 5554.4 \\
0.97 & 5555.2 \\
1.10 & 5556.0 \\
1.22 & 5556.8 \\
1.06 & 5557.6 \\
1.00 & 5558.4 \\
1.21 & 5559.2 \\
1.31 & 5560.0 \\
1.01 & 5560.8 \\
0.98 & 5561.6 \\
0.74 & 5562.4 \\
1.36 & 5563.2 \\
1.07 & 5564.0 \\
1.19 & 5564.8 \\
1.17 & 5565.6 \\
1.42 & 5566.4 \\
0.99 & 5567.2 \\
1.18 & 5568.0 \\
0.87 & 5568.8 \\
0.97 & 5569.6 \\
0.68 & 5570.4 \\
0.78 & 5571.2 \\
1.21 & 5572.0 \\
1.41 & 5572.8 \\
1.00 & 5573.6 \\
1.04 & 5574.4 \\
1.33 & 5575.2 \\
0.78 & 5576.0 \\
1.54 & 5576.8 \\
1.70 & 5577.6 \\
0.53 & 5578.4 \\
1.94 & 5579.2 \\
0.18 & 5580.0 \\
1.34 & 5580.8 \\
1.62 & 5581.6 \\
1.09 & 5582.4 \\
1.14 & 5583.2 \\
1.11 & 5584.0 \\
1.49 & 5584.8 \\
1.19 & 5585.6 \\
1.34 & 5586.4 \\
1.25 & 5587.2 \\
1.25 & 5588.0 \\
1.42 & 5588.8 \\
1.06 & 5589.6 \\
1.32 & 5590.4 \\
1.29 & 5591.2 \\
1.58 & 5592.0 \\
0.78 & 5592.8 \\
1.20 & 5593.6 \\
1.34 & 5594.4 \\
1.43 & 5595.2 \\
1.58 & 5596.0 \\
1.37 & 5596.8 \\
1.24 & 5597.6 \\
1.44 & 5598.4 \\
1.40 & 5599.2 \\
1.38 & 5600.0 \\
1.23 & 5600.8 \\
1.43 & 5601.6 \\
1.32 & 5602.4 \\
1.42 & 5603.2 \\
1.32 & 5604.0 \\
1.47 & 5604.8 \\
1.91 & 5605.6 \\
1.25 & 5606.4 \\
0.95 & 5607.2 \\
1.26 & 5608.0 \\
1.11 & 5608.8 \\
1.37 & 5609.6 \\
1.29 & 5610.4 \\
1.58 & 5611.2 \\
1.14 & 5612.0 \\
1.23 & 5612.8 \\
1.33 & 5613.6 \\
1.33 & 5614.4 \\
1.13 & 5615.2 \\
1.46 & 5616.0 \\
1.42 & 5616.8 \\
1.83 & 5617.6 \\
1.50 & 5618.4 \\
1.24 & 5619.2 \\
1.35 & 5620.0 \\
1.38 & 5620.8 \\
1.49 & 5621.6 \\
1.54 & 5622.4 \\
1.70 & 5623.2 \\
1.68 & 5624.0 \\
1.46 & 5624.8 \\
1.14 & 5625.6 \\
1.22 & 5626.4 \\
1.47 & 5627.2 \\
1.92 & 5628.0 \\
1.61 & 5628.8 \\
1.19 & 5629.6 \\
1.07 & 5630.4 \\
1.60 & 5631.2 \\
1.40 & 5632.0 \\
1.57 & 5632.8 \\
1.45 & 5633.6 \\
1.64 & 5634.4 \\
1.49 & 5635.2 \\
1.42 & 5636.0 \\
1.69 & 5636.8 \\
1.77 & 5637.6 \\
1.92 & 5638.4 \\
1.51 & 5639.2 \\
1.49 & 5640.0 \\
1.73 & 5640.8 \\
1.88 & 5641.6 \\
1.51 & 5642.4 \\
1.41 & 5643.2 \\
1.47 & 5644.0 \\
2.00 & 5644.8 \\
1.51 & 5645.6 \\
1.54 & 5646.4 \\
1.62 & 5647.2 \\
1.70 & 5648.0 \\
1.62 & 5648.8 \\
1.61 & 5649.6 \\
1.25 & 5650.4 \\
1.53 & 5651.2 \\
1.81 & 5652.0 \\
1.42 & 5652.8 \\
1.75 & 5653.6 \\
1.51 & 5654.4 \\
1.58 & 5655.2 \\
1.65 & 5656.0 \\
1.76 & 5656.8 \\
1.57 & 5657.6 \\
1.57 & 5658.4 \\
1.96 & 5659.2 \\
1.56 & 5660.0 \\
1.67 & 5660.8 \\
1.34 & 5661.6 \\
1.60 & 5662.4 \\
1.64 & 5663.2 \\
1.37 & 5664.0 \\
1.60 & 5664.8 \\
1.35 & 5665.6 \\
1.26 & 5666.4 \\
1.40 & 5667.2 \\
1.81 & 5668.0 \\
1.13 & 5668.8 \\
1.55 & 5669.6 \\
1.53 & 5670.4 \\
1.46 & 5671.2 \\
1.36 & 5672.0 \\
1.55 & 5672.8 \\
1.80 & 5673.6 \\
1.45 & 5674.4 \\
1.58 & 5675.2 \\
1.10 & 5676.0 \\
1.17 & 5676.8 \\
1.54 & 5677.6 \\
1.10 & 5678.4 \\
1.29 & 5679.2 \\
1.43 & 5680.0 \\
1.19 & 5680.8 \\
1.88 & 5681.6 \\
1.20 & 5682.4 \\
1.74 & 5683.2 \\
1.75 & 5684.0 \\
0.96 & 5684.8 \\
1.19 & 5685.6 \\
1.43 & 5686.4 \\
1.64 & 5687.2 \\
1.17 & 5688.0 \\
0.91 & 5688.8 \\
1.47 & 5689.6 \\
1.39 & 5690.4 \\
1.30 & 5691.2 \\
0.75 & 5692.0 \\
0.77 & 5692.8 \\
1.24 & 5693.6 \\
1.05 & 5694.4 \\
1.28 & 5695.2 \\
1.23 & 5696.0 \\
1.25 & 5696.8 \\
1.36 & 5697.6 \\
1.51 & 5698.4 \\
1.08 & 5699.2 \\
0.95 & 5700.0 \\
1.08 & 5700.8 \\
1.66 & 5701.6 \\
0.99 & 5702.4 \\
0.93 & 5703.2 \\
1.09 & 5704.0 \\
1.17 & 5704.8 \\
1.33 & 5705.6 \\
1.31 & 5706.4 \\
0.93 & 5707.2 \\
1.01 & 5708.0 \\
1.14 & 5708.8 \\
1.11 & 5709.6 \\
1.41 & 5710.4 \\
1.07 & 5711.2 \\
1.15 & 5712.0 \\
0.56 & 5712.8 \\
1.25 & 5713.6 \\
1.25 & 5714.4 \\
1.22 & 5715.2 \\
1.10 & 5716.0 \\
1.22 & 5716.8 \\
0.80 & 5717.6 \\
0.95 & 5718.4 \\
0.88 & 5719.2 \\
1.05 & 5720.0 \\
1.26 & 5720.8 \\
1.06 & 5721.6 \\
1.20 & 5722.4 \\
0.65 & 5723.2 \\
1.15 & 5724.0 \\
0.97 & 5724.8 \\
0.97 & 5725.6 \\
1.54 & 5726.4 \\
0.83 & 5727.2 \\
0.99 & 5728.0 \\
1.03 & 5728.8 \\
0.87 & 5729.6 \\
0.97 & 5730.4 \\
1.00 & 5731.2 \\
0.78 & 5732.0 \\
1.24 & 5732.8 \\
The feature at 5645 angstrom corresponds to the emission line C III] 1909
